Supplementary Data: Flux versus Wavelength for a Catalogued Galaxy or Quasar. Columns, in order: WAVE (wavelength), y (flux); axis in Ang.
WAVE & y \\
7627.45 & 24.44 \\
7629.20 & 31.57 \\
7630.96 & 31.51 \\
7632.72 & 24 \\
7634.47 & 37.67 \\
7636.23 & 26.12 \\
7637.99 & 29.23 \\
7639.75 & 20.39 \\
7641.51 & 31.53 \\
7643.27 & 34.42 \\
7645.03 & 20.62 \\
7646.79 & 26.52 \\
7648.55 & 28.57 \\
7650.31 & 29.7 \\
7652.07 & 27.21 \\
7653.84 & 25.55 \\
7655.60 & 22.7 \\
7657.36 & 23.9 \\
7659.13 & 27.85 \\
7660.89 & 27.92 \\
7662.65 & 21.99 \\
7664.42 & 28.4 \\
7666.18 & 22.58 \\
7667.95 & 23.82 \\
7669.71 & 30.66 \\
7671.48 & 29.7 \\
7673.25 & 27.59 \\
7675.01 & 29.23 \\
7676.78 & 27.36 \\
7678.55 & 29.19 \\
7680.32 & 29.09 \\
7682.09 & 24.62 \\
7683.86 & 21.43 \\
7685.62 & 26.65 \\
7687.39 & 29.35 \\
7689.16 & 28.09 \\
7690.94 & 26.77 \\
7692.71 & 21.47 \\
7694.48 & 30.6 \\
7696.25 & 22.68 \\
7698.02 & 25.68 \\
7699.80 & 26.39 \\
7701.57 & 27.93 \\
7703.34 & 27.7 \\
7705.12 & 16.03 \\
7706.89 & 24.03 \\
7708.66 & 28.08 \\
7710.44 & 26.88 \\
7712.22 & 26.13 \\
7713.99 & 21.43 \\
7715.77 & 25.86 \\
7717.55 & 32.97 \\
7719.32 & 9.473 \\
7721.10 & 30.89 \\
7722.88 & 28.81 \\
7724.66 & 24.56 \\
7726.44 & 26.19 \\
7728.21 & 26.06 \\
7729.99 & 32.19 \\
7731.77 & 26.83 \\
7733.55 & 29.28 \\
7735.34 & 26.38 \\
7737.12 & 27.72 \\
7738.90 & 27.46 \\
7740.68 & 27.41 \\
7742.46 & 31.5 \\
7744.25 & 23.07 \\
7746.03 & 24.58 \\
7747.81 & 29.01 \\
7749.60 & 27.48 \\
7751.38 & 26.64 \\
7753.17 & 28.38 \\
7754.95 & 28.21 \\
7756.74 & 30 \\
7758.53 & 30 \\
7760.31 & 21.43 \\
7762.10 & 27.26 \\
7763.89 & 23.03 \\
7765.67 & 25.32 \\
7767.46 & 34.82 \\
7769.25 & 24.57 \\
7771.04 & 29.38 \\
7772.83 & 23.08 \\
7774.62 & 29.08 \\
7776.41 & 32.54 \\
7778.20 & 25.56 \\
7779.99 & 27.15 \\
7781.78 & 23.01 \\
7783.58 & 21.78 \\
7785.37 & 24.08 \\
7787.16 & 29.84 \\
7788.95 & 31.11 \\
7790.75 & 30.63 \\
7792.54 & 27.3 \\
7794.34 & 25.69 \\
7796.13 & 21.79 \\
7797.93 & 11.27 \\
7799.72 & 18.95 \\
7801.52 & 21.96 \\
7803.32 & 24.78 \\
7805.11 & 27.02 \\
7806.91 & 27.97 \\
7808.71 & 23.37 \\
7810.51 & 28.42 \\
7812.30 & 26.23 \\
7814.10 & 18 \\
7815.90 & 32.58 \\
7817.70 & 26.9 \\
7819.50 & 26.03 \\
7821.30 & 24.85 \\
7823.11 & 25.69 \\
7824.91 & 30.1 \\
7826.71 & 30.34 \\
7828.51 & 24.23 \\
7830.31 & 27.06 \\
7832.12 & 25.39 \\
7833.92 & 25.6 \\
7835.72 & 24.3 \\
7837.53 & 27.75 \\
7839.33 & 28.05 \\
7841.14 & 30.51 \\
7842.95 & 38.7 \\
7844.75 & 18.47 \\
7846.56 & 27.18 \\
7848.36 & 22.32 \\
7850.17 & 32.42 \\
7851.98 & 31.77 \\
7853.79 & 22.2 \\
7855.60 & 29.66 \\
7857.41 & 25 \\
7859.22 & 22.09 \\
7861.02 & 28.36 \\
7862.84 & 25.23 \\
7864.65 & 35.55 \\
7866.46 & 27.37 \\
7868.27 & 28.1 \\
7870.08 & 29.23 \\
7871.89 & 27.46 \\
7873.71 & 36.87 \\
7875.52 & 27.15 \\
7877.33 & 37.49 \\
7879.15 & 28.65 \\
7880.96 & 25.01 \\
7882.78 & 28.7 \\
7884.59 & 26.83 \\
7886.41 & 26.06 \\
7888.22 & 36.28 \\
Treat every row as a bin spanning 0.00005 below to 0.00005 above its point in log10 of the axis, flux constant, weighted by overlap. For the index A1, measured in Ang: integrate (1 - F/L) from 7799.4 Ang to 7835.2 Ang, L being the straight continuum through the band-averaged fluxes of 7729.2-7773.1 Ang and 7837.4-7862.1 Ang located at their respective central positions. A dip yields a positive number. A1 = 2.0 Ang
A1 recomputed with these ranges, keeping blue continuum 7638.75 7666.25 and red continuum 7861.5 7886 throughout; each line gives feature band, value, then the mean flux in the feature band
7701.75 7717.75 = 1.13 Ang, 25.2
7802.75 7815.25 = 1.42 Ang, 25.3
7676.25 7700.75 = 0.44 Ang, 26.4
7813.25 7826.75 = 0.97 Ang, 26.6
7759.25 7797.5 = 2.28 Ang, 26.4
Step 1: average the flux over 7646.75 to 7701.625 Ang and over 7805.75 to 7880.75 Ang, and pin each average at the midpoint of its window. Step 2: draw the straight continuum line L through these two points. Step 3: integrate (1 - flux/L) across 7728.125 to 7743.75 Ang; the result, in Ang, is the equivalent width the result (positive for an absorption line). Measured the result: -0.8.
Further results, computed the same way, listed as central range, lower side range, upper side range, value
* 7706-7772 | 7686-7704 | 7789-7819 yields -2.48 Ang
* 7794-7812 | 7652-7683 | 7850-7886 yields 3.11 Ang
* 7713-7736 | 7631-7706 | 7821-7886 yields 0.72 Ang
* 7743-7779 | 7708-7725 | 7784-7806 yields -3.33 Ang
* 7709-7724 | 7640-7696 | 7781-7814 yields 0.34 Ang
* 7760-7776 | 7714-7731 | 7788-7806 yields -1.26 Ang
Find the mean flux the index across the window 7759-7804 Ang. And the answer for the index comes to 25.5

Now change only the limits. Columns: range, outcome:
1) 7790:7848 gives 25.8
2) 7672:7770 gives 26.6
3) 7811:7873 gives 27.2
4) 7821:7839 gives 26.6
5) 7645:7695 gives 26.6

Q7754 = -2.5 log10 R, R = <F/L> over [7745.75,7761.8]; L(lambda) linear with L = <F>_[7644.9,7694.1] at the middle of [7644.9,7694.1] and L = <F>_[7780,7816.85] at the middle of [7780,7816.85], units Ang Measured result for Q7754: -0.08 mag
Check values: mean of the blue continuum 26.5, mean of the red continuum 24.8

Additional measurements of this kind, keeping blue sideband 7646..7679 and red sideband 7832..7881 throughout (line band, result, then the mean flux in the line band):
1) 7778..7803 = 0.15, 24.3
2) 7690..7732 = 0.06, 25.6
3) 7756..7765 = 0.05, 26.3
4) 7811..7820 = 0.08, 26.1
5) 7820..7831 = 0.04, 27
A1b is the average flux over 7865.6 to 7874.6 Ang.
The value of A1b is 29.8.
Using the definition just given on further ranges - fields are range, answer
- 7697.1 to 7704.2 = 26.9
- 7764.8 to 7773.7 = 27.4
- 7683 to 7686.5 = 24.1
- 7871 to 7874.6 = 32.1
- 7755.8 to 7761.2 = 27.1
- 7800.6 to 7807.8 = 25.4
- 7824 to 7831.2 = 28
